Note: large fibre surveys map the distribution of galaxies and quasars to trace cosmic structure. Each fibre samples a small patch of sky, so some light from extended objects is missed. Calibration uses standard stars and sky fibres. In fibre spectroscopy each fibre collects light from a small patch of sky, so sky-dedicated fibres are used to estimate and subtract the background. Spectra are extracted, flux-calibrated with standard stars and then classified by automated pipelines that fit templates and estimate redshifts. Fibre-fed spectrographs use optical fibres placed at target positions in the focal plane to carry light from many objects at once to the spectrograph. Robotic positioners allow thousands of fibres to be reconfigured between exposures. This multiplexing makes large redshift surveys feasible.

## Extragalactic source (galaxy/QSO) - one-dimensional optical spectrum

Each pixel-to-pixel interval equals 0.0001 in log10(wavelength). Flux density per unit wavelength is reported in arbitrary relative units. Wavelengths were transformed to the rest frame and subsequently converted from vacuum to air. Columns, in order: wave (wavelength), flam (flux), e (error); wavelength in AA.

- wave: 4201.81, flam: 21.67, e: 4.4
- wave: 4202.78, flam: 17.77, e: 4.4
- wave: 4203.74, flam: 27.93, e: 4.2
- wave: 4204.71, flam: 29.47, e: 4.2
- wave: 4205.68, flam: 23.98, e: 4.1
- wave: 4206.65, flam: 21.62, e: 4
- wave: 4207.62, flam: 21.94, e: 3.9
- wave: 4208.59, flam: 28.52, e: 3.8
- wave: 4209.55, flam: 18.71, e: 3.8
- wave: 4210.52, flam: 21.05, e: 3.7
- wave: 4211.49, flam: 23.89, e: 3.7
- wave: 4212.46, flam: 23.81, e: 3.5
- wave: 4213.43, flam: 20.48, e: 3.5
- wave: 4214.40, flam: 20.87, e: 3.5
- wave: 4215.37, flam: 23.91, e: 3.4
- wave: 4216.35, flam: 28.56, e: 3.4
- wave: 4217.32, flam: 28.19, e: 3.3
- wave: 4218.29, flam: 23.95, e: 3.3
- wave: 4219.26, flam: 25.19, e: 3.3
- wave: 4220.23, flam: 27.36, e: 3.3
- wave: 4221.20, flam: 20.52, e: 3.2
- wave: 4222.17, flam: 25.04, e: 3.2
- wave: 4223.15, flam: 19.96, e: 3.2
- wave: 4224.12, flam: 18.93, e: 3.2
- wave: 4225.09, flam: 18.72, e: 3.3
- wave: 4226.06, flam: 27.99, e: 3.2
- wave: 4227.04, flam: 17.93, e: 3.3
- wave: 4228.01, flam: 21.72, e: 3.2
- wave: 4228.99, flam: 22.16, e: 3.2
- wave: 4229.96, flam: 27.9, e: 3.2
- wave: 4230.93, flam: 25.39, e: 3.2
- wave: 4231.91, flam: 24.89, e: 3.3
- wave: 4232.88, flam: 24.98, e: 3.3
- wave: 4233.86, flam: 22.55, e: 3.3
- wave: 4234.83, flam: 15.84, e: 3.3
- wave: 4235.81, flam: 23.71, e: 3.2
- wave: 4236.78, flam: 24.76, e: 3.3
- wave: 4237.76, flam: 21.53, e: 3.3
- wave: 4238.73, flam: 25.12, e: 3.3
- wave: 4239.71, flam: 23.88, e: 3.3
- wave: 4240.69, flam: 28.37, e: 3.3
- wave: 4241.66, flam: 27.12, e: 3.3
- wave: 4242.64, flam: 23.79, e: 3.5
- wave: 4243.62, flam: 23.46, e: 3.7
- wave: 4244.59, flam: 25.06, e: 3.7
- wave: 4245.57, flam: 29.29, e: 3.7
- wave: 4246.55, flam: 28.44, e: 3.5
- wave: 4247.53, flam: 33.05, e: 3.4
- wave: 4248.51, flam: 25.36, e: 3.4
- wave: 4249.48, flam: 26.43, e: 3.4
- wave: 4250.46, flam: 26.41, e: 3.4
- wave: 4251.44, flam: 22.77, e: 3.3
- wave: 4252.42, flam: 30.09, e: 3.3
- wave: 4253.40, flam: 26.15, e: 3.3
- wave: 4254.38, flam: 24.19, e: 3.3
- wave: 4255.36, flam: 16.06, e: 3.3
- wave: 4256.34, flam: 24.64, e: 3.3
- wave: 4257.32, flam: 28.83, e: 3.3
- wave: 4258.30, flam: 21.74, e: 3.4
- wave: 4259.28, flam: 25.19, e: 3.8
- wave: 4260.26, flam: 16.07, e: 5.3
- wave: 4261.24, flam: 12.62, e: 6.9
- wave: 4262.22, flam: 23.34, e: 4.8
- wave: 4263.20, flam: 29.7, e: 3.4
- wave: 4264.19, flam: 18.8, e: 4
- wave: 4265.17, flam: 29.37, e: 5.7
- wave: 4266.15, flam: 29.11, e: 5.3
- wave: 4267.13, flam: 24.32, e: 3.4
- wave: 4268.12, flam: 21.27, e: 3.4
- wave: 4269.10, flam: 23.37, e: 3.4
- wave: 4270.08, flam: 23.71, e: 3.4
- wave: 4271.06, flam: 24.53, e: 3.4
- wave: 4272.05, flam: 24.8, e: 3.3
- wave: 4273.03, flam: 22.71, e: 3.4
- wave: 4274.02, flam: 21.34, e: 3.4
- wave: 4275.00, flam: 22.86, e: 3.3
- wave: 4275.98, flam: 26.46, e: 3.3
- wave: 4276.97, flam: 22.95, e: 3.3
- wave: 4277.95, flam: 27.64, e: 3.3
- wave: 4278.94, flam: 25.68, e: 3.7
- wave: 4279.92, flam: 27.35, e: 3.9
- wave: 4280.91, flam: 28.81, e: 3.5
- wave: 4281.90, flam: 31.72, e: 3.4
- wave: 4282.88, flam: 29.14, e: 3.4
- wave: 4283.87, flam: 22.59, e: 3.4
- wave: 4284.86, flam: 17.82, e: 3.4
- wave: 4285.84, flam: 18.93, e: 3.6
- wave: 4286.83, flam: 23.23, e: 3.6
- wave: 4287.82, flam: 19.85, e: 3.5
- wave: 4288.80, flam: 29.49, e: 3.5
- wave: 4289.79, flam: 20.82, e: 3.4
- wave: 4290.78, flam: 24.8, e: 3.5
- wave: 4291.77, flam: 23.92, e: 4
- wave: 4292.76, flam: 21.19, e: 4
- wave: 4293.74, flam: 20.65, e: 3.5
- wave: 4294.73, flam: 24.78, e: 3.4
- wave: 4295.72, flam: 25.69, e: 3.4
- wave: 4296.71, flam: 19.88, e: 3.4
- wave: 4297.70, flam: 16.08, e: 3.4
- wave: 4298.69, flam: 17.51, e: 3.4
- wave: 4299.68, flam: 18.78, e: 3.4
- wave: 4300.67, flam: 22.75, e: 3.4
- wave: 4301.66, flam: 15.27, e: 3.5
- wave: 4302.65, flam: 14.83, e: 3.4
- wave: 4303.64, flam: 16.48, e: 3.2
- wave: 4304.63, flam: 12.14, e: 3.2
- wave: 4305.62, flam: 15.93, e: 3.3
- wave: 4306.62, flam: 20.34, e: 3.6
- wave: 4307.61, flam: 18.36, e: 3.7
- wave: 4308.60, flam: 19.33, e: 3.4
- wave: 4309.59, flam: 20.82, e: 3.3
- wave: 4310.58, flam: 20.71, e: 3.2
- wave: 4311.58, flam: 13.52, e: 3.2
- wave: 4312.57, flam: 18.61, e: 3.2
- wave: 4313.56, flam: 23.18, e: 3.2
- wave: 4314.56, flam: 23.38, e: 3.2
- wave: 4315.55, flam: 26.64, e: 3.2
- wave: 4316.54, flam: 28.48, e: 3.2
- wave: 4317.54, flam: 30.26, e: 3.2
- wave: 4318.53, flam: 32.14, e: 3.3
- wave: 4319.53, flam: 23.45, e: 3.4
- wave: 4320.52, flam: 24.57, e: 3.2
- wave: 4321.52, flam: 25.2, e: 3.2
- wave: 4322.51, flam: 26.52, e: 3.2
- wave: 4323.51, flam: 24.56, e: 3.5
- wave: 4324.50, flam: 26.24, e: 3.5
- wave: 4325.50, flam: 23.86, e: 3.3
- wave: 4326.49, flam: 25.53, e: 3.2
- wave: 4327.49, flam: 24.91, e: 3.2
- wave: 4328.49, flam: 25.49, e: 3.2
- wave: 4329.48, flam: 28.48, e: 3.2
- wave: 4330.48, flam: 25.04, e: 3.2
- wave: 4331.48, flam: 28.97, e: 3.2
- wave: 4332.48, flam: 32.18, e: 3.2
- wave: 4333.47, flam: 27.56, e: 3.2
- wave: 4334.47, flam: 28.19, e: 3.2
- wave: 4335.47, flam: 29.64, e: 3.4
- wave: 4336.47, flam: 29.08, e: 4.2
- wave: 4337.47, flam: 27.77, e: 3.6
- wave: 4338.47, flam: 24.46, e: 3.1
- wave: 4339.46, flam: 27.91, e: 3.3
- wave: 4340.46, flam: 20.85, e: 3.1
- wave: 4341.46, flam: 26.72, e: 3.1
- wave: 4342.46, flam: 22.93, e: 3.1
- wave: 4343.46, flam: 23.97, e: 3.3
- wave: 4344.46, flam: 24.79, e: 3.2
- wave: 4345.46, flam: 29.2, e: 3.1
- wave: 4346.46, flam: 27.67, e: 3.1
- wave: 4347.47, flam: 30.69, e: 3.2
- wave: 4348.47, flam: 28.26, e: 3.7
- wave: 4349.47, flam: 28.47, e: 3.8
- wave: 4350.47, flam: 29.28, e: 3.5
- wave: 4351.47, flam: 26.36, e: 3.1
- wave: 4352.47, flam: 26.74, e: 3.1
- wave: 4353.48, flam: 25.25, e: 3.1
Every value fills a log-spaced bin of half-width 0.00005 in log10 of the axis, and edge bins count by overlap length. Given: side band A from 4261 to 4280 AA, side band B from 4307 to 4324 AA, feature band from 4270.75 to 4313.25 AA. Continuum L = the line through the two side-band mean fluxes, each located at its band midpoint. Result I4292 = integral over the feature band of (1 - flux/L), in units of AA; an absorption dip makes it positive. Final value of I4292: 4.0 AA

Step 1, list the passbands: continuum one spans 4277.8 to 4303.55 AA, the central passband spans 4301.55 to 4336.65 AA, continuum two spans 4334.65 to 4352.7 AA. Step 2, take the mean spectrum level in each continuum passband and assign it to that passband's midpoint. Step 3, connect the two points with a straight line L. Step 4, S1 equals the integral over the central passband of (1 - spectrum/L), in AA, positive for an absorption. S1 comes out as 1.9 AA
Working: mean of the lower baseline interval 22.5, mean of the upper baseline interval 27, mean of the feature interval 23.7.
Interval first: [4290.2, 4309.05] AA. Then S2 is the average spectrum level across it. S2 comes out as 19.4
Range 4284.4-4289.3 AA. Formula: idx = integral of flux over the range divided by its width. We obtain 21.9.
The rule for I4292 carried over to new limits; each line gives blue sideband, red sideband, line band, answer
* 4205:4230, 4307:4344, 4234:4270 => -0.94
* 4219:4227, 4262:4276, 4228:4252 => -1.84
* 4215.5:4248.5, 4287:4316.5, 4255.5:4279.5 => -1.47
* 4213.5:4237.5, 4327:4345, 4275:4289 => 0.02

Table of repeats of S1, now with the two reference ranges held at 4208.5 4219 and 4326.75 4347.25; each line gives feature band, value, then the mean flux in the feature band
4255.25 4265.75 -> 0.9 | 22.7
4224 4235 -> 0.6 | 22.7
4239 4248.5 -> -0.9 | 26.8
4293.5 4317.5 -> 5.6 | 19.9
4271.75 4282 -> -0.1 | 25.4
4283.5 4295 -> 1.5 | 22.3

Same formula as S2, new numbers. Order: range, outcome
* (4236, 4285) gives 24.8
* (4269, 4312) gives 21.8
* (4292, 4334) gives 22.6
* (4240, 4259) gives 25.8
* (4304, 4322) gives 22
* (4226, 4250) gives 24.8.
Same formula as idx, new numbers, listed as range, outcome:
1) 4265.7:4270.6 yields 24.3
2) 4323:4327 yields 25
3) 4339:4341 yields 24.3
